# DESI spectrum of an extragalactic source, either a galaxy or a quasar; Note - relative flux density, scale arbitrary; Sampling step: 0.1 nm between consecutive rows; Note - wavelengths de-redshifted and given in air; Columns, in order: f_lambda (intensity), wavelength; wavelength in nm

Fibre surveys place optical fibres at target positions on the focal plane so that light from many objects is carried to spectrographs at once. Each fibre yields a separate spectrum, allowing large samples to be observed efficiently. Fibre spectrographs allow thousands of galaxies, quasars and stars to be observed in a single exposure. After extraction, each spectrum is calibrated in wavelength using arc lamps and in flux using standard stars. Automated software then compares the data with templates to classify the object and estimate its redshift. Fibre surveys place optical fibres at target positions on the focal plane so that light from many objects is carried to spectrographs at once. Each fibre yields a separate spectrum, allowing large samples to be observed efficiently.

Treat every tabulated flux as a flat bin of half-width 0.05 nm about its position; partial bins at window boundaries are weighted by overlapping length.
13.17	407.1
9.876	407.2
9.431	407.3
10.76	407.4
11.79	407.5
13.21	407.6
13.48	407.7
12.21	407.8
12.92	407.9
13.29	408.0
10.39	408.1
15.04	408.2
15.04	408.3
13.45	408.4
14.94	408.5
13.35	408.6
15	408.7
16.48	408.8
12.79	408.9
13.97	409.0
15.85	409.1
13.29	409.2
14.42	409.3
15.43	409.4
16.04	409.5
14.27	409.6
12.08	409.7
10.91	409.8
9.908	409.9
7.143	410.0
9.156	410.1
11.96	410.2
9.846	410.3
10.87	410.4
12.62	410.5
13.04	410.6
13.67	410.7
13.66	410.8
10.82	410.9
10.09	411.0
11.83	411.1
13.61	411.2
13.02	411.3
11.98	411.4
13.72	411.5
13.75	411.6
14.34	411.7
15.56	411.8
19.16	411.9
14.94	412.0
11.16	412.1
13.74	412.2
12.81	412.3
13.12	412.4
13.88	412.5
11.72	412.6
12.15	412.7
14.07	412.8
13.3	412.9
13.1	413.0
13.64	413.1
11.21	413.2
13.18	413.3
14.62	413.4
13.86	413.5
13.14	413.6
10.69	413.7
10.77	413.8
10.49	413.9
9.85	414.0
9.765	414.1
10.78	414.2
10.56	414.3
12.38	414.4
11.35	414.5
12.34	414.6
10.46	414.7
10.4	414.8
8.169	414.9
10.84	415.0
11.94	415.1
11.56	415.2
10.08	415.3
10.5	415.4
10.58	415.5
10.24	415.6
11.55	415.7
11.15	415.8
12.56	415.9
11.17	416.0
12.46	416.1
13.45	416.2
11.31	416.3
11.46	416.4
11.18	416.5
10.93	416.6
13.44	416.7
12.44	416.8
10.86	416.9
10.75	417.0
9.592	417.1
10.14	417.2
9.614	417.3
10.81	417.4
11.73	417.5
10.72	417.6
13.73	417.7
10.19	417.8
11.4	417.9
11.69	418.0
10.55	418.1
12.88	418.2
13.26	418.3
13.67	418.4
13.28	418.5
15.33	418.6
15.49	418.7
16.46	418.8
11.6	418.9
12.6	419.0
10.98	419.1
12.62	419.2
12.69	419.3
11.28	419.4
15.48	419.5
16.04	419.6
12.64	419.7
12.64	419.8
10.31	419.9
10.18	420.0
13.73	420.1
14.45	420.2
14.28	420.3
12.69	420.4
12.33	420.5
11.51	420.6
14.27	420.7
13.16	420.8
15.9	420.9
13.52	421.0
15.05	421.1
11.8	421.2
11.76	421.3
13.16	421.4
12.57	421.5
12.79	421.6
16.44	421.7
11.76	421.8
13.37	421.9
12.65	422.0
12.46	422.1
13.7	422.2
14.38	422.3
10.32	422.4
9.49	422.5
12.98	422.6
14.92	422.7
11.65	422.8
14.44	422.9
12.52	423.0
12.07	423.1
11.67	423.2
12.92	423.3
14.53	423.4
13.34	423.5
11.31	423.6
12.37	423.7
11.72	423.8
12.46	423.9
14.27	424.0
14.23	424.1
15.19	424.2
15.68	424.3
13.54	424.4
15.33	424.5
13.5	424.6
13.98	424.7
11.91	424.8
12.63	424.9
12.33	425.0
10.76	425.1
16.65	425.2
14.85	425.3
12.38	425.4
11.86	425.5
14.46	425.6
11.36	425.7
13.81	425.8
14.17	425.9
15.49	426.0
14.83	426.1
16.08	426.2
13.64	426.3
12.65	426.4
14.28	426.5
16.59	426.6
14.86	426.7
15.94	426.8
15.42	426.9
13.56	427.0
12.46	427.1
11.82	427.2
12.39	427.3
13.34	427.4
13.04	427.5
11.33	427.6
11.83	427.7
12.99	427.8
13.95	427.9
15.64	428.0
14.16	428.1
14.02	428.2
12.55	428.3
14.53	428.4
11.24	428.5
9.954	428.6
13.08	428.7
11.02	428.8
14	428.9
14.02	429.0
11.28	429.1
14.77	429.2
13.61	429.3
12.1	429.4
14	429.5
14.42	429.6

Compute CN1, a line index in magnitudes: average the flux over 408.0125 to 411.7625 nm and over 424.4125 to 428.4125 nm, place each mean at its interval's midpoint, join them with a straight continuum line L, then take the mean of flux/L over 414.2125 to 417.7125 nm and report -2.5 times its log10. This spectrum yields 0.180 mag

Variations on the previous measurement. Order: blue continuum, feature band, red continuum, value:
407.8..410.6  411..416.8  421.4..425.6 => 0.073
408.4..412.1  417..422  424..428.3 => 0.066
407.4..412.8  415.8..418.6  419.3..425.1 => 0.118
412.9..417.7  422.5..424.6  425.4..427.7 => -0.013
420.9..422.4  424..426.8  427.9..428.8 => -0.069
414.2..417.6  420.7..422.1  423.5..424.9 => -0.059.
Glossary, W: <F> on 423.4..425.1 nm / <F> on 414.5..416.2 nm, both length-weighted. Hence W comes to 1.20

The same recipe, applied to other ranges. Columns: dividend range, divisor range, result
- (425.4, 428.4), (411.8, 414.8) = 1.10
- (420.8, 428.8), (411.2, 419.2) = 1.10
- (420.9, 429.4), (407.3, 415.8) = 1.07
